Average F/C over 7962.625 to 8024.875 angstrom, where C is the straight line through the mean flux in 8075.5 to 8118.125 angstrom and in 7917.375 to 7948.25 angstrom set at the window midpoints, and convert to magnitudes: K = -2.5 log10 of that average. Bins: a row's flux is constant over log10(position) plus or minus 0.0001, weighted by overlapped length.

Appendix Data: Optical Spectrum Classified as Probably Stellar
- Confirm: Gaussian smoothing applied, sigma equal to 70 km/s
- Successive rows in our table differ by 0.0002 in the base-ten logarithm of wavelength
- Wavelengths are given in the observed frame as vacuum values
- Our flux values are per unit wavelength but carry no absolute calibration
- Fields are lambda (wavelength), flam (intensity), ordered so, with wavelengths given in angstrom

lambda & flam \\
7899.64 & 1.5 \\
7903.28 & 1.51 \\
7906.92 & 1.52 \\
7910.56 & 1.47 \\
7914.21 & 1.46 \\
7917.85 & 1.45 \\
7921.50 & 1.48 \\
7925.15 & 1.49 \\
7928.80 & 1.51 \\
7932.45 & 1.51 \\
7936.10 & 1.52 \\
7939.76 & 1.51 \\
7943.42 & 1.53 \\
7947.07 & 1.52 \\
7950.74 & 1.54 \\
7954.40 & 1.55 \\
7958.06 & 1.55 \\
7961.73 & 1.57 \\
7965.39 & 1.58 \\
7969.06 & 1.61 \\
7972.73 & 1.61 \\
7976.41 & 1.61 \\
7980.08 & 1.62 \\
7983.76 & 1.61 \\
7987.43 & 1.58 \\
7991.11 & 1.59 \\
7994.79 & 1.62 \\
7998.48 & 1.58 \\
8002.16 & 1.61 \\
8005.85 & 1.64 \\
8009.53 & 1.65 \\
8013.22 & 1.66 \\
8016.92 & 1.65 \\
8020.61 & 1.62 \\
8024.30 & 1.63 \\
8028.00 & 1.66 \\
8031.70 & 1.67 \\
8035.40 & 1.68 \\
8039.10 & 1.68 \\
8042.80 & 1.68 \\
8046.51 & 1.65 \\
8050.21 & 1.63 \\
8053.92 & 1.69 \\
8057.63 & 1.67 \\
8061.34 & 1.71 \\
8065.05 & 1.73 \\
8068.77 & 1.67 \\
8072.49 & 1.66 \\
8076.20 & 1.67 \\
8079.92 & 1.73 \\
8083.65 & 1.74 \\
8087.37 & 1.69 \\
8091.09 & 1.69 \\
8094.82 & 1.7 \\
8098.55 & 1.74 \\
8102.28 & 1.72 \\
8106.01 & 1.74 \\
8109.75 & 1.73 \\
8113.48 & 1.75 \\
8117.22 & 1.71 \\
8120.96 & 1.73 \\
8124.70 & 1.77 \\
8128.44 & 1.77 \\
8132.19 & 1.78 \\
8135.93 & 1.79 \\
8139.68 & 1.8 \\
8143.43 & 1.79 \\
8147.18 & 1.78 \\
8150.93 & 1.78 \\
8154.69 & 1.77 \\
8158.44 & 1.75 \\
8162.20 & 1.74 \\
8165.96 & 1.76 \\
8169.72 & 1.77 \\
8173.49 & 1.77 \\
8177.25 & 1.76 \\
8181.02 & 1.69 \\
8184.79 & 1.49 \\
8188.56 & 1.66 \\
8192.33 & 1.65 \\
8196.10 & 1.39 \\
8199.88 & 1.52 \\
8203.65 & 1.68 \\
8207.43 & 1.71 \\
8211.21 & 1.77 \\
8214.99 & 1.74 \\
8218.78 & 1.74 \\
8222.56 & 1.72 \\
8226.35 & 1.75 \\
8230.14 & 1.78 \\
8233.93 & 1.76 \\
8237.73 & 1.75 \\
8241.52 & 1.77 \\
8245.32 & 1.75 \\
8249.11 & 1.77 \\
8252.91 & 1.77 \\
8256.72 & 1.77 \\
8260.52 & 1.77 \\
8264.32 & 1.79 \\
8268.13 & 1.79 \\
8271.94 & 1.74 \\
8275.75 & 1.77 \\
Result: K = -0.02 mag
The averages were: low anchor 1.5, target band 1.62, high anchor 1.72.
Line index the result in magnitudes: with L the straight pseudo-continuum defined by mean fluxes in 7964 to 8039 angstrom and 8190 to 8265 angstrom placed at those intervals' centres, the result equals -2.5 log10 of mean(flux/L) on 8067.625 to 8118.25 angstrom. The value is -0.03 mag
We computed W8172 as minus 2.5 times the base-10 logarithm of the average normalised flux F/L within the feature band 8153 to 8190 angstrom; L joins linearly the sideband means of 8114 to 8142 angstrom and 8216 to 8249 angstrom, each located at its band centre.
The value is 0.03 mag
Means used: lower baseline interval 1.76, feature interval 1.72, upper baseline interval 1.75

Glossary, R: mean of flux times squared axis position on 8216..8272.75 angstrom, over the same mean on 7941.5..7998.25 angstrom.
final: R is 1.2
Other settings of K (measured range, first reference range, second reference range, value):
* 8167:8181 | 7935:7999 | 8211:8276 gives -0.026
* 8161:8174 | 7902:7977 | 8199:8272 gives -0.040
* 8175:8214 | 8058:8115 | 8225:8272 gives 0.072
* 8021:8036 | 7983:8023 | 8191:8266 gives -0.015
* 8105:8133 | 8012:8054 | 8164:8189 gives -0.039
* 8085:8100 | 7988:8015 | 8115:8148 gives 0.011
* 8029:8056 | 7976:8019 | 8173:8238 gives -0.024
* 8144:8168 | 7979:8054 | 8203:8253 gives -0.034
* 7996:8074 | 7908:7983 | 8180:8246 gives -0.049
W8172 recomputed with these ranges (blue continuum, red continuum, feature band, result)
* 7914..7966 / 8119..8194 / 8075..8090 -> -0.03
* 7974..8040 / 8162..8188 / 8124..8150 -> -0.06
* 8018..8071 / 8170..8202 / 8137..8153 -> -0.09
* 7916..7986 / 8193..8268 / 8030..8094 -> -0.05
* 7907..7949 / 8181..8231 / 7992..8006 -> -0.05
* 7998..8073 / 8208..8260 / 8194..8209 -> 0.11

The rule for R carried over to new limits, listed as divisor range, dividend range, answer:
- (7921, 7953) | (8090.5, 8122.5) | 1.19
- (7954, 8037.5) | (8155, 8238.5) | 1.10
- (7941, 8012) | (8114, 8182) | 1.16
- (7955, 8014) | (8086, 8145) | 1.12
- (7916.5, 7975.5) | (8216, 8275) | 1.24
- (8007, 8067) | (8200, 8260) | 1.10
